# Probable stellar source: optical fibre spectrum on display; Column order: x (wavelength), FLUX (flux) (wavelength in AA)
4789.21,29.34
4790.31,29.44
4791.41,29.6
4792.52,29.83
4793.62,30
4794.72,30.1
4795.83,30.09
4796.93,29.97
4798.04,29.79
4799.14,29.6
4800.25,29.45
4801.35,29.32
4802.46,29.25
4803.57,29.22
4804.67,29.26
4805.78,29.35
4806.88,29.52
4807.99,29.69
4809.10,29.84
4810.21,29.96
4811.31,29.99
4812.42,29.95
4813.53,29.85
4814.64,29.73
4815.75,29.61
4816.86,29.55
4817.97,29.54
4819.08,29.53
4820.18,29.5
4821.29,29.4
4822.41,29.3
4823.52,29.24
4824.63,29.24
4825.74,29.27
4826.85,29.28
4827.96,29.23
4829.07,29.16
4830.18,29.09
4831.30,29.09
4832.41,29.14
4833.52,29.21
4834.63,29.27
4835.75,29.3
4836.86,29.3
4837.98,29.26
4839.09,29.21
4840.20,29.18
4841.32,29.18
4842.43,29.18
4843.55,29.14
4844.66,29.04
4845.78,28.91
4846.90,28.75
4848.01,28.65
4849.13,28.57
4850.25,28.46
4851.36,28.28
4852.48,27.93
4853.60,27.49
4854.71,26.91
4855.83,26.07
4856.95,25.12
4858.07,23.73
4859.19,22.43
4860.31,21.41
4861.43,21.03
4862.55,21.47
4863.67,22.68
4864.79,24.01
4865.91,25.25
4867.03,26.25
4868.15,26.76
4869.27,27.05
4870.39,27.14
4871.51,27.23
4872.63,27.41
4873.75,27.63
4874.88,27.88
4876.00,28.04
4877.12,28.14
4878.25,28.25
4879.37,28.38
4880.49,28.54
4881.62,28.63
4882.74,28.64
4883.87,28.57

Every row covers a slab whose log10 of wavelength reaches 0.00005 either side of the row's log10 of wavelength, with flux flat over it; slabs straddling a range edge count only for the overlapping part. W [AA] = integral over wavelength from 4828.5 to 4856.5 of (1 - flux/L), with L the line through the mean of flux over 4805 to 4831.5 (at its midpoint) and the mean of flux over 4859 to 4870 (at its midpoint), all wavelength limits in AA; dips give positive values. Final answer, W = -2.2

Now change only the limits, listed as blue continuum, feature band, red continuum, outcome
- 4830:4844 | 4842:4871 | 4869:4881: 2.3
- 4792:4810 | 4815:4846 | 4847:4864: -2.1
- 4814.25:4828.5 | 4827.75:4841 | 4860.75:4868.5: -0.7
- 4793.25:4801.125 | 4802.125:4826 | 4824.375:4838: 0.0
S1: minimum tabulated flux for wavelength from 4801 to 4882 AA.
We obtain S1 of 21.03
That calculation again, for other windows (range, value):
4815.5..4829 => 29.23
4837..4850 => 28.57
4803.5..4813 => 29.22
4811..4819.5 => 29.53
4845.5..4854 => 27.49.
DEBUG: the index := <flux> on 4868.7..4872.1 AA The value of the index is 27.2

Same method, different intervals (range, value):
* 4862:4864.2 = 22.1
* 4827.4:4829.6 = 29.2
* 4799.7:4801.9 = 29.5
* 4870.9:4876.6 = 27.7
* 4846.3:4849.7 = 28.6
